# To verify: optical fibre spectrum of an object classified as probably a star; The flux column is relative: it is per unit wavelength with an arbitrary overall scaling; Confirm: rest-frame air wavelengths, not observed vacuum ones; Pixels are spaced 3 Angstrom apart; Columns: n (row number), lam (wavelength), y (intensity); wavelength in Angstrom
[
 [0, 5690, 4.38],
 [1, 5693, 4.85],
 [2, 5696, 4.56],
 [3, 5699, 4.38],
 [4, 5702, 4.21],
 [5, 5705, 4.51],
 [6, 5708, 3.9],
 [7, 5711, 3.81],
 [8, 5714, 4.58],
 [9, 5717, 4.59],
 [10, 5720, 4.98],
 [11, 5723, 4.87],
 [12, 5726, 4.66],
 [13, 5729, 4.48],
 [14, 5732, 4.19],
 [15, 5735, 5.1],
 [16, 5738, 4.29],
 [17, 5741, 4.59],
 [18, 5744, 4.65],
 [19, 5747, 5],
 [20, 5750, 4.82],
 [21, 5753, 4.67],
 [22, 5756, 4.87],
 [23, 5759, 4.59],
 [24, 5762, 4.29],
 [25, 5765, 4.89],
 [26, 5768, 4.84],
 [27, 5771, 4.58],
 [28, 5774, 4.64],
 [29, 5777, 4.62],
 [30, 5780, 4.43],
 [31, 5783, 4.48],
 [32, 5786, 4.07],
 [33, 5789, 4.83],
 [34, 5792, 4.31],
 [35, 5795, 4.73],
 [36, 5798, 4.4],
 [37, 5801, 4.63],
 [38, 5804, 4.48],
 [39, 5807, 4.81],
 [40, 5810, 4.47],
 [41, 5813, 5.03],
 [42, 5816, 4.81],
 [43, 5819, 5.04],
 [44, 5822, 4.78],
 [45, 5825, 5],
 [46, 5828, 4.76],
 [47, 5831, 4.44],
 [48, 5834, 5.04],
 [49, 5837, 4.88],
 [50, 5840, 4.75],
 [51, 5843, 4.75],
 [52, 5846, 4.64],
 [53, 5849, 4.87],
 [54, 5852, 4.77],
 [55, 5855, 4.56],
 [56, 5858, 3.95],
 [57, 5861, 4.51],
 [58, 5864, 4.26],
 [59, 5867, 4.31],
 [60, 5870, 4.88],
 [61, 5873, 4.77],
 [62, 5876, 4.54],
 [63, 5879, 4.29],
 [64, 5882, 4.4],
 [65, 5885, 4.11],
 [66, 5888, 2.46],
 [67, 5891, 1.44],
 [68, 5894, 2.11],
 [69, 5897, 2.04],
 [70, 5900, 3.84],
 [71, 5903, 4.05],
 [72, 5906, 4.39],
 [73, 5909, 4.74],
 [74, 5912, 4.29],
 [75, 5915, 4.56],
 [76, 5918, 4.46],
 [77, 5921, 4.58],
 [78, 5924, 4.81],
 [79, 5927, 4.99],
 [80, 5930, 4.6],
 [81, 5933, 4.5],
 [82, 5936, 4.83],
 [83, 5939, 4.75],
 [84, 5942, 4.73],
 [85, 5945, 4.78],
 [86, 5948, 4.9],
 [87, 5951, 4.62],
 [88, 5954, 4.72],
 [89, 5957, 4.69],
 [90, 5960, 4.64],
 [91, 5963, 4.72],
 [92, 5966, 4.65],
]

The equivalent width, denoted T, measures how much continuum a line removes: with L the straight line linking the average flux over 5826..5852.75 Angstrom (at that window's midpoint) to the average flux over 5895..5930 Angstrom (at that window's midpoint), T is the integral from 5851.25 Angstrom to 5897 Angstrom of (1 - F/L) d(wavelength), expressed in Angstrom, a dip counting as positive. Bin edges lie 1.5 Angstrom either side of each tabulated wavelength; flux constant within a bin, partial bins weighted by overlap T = 6.6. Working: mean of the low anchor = 4.77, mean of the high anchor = 4.23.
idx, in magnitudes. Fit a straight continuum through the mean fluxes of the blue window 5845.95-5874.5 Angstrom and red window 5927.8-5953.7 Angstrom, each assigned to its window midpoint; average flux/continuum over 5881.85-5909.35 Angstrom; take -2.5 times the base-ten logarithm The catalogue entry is 0.38 mag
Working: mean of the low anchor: 4.55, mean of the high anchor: 4.72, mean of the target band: 3.25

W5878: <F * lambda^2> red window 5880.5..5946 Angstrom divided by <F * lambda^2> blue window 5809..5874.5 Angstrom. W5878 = 0.89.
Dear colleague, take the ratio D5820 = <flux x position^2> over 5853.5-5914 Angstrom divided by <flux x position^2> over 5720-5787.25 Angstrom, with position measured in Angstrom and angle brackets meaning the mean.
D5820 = 0.9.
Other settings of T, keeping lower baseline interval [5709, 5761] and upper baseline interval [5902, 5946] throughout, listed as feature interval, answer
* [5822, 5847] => -0.92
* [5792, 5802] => 0.16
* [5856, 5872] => 0.74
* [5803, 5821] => -0.65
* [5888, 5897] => 5.23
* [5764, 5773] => -0.27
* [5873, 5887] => 0.90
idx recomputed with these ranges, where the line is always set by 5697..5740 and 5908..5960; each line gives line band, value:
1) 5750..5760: -0.05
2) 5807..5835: -0.06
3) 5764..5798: -0.01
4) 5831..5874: -0.01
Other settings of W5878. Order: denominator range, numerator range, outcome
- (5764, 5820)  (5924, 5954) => 1.08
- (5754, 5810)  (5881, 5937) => 0.90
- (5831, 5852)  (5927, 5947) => 1.02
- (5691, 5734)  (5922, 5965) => 1.14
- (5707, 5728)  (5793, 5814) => 1.06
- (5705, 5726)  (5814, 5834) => 1.12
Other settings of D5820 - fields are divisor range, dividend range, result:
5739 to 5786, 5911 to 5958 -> 1.07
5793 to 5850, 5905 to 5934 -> 1.00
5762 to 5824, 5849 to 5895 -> 0.89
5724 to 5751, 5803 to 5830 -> 1.06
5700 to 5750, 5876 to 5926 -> 0.90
